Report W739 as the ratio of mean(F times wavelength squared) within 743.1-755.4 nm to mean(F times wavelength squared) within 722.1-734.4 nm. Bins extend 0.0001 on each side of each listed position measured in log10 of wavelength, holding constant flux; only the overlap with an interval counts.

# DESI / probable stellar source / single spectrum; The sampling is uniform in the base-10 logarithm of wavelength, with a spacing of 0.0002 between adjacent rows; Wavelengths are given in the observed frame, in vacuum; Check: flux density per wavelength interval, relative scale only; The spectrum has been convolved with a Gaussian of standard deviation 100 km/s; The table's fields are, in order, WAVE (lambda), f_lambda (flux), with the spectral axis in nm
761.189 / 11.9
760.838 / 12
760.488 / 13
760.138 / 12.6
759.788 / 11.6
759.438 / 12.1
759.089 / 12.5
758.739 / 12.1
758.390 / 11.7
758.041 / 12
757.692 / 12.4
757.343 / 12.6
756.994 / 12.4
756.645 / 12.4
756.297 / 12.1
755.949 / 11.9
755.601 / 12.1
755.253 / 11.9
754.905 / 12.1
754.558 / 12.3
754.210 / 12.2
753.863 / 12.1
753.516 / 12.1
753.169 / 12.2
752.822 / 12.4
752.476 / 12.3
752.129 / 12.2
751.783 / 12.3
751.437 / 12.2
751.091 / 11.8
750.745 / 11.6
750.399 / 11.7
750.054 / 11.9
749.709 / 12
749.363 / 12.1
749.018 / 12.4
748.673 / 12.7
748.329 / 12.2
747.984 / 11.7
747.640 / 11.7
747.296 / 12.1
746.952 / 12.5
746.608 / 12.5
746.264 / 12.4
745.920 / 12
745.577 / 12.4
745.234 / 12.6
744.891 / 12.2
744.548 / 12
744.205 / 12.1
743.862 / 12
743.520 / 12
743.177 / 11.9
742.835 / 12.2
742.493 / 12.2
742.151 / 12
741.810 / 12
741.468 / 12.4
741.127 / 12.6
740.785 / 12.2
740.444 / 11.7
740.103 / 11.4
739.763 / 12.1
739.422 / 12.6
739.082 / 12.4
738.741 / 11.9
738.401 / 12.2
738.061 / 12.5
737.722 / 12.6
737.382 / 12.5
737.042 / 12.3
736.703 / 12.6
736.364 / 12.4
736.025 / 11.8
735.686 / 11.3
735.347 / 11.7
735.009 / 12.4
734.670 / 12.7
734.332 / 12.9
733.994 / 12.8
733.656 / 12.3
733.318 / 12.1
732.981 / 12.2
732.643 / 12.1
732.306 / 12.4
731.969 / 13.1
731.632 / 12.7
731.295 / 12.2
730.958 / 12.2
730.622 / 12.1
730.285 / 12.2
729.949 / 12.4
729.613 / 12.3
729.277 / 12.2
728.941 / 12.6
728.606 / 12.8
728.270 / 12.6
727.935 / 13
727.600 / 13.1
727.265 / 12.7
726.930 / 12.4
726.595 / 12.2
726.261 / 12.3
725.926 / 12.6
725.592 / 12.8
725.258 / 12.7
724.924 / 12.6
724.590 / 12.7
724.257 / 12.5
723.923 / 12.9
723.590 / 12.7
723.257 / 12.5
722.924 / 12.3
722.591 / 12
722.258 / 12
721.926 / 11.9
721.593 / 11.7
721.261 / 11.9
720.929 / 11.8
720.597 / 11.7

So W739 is 1.03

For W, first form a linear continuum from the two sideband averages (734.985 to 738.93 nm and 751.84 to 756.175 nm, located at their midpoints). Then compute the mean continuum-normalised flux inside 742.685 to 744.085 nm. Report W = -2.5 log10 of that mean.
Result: 0.013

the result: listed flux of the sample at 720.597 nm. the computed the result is 11.7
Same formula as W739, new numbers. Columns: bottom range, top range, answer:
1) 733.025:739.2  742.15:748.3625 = 1.01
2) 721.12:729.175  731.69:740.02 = 1.02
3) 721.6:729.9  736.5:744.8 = 1.02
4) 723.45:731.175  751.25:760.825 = 1.05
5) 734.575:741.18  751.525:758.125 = 1.05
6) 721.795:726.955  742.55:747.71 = 1.04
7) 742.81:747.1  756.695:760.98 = 1.04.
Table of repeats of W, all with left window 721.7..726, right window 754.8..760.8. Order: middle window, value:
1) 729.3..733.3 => 0.006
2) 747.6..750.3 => 0.015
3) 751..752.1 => 0.010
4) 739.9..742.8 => 0.023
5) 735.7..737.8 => 0.008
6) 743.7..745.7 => 0.008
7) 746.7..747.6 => 0.005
